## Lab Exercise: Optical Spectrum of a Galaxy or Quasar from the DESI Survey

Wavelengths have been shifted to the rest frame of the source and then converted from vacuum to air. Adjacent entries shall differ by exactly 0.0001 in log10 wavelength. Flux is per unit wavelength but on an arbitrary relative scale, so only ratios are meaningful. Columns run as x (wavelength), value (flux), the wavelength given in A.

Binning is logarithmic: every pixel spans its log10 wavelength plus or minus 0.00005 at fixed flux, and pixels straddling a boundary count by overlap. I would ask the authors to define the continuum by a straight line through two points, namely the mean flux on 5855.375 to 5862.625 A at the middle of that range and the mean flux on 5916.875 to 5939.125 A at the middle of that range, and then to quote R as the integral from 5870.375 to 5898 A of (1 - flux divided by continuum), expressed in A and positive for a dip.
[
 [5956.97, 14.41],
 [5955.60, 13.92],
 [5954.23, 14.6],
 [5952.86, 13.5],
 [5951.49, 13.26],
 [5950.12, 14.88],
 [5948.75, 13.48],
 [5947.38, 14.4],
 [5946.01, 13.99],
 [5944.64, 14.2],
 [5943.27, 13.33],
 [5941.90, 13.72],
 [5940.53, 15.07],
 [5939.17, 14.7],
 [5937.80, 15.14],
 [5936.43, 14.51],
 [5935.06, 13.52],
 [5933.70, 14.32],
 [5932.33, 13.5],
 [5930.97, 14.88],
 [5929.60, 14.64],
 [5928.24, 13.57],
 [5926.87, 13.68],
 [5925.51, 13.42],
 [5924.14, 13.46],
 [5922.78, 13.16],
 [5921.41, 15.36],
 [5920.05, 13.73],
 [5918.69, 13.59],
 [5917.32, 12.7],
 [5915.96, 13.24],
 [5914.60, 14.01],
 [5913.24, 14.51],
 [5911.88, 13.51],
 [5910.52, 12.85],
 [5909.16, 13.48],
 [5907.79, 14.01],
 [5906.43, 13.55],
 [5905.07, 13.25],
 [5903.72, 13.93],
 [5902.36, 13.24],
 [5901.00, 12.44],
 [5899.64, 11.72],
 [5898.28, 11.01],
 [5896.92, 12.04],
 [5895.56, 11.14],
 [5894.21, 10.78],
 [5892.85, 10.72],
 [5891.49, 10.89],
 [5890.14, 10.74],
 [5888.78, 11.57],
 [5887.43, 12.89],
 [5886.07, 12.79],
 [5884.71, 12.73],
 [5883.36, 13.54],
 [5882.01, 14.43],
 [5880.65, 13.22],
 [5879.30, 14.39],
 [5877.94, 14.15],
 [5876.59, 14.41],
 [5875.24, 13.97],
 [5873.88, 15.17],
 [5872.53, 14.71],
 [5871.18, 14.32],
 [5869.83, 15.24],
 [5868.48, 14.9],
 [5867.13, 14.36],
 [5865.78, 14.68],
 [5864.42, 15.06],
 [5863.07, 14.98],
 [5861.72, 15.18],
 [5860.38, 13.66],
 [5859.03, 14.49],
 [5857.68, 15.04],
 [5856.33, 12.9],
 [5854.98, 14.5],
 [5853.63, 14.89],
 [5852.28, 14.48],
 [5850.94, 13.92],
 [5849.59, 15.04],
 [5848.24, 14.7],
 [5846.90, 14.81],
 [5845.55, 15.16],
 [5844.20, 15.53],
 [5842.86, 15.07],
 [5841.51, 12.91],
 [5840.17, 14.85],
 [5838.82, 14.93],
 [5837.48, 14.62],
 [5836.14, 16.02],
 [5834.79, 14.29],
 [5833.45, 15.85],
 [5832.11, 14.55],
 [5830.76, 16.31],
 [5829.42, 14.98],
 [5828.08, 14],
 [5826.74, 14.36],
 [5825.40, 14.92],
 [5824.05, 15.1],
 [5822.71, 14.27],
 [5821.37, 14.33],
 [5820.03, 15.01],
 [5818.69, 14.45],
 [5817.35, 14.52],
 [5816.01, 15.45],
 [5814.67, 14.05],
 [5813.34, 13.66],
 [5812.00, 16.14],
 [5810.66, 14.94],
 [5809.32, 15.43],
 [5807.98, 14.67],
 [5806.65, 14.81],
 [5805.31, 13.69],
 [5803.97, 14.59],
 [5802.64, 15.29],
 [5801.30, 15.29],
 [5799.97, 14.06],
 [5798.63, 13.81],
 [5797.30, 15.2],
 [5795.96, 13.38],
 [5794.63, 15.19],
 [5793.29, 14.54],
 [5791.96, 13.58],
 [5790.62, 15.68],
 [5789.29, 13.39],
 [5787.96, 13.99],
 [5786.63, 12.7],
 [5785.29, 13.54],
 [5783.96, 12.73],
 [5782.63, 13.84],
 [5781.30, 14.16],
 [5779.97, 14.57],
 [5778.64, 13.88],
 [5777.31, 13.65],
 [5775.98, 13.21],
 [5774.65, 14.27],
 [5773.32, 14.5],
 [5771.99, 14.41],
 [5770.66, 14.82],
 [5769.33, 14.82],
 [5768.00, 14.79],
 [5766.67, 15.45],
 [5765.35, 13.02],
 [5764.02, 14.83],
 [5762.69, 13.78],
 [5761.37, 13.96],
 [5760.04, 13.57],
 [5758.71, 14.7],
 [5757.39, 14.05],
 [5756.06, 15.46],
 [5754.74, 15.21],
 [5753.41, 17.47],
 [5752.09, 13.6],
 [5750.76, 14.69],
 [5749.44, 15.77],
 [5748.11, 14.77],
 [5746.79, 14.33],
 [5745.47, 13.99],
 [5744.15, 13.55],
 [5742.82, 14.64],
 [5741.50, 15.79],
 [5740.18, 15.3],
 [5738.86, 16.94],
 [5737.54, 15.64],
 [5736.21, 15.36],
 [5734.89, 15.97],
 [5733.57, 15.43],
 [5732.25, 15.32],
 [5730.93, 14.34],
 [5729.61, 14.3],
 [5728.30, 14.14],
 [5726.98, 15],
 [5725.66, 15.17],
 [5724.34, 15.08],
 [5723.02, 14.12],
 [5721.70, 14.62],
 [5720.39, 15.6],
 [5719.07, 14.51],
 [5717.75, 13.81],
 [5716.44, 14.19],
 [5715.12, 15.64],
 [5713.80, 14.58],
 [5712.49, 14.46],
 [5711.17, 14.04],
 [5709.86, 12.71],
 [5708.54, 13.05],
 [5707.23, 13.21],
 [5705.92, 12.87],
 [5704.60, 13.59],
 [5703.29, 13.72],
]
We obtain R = 2.5 A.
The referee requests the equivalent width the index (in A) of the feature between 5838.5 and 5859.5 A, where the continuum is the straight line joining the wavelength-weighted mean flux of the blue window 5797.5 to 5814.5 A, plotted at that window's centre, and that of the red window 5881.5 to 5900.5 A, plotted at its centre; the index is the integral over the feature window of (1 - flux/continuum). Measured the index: -2.0 A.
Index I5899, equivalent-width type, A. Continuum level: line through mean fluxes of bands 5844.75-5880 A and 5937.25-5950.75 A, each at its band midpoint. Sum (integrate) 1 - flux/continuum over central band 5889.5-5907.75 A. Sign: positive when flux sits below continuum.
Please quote 3.0 A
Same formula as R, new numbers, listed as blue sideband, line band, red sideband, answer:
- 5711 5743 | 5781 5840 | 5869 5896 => -2.5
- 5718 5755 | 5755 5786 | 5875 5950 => 1.1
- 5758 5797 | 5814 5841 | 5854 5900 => -2.1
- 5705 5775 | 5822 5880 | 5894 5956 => -2.8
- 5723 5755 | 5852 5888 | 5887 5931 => -2.3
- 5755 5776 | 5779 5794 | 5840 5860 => 0.6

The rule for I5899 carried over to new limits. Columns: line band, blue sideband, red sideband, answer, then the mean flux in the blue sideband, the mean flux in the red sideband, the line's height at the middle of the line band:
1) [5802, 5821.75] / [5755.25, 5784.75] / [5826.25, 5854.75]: -0.23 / 14.2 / 14.8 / 14.6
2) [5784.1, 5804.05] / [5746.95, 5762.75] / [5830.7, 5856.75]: 0.72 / 14.8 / 14.7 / 14.8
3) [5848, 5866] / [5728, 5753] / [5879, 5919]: -1.61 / 15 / 12.7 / 13.3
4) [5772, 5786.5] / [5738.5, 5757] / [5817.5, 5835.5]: 1.10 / 15.1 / 14.8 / 15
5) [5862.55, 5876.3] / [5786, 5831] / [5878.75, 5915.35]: -1.48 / 14.6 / 12.7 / 13.3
